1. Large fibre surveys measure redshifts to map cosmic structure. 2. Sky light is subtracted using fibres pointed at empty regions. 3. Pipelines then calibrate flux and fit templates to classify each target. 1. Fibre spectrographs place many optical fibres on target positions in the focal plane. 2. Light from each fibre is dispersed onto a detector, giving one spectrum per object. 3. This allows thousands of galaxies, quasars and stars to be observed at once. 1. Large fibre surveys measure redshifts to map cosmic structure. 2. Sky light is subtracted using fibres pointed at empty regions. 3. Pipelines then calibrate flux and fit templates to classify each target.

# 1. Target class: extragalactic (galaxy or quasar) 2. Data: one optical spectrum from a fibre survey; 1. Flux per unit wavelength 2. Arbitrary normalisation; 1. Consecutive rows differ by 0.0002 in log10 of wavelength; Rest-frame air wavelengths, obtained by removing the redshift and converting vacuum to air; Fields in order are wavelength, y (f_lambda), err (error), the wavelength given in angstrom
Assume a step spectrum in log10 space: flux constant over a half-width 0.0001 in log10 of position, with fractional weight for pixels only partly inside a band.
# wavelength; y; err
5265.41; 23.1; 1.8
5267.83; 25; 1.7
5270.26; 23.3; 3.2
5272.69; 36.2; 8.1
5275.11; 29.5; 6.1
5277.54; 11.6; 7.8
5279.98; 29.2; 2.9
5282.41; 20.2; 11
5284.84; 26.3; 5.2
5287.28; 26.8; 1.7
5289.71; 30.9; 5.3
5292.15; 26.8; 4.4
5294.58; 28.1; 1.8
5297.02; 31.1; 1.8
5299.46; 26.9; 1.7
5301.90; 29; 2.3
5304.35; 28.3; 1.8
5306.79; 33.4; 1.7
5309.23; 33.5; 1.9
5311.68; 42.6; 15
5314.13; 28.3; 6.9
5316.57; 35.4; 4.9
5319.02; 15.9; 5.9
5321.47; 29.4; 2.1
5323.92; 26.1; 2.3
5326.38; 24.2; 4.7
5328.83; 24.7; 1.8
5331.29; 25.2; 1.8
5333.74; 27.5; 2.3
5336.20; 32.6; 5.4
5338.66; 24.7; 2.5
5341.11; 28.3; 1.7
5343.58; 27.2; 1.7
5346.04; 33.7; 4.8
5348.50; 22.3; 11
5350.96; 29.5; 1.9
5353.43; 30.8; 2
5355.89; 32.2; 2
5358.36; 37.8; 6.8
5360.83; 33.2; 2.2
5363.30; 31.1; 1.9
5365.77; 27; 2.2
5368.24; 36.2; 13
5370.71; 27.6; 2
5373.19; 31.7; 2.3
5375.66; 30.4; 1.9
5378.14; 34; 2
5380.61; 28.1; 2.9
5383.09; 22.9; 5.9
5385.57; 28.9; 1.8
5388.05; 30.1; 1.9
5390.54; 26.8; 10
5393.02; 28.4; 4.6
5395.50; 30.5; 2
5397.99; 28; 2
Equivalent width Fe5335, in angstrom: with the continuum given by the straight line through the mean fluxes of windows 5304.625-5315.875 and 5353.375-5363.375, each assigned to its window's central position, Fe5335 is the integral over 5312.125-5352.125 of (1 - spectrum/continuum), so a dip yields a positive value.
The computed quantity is 7.5 angstrom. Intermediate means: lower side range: 34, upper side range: 33.5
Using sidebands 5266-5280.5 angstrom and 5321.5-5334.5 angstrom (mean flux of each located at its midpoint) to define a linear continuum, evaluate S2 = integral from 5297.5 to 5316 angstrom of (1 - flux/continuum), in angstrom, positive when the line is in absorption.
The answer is -4.4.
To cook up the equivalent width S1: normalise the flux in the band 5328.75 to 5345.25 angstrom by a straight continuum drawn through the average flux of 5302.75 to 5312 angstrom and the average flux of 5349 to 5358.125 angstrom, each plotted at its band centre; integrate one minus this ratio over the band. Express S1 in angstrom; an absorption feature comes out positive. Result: 2.2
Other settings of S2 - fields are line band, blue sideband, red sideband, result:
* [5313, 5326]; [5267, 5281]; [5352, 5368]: 1.0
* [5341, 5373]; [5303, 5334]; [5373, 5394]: -2.0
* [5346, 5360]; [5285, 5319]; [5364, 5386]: -0.5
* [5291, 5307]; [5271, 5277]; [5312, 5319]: 0.7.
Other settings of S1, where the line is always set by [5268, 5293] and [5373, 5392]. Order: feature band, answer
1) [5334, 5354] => -0.47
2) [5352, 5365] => -2.06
